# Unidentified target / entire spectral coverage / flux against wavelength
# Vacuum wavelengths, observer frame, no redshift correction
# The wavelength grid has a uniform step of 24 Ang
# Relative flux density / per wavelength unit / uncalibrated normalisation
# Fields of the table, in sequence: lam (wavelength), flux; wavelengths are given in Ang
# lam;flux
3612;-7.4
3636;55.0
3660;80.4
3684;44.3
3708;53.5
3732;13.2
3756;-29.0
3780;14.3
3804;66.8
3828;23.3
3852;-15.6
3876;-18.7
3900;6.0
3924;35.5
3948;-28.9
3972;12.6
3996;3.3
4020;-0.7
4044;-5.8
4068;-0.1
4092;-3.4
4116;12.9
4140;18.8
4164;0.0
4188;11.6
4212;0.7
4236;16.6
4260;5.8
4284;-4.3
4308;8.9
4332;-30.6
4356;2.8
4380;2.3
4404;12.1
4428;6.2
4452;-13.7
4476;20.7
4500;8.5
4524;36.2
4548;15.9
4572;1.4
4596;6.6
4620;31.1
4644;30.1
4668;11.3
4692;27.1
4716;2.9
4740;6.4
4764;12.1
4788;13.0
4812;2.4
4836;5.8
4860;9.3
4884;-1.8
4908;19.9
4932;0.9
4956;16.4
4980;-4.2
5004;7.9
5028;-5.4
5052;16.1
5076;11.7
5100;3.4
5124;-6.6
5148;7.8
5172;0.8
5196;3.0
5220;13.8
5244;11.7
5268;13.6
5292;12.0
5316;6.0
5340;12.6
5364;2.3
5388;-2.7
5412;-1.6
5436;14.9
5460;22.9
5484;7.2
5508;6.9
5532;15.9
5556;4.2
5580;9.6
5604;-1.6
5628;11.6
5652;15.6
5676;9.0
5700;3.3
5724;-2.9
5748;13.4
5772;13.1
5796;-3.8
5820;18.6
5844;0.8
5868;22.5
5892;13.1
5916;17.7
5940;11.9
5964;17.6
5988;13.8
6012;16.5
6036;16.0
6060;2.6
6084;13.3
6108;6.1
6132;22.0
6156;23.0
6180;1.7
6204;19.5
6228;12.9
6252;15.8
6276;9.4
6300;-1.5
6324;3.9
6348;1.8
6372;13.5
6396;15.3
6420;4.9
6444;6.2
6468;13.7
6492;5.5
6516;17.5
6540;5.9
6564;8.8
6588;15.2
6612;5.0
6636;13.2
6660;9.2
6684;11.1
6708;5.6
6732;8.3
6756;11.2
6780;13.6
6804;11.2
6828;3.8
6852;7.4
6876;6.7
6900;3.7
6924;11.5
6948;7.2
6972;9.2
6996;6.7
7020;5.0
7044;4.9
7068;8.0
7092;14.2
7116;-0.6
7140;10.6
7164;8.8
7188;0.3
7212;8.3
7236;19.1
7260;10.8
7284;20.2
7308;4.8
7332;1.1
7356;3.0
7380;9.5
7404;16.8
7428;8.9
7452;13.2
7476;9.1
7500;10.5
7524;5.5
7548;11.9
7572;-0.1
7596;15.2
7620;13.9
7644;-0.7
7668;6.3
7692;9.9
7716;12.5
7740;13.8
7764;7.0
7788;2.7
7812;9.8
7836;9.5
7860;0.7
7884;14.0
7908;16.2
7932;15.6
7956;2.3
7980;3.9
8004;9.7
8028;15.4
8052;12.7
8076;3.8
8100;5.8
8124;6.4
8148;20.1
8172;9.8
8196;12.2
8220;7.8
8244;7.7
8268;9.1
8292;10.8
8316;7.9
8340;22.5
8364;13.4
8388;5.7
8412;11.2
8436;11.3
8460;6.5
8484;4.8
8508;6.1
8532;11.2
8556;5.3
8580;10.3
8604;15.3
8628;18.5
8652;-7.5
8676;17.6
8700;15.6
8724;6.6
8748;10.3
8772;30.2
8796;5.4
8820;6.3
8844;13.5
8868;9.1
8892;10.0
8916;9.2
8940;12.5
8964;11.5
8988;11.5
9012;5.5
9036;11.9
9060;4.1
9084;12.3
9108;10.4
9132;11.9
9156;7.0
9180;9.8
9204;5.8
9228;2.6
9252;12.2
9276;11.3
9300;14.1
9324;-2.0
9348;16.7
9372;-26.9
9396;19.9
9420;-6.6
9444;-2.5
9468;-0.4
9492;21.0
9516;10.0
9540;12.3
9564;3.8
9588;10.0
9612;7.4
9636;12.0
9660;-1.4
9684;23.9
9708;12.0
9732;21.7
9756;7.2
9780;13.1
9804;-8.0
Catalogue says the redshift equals 0.240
